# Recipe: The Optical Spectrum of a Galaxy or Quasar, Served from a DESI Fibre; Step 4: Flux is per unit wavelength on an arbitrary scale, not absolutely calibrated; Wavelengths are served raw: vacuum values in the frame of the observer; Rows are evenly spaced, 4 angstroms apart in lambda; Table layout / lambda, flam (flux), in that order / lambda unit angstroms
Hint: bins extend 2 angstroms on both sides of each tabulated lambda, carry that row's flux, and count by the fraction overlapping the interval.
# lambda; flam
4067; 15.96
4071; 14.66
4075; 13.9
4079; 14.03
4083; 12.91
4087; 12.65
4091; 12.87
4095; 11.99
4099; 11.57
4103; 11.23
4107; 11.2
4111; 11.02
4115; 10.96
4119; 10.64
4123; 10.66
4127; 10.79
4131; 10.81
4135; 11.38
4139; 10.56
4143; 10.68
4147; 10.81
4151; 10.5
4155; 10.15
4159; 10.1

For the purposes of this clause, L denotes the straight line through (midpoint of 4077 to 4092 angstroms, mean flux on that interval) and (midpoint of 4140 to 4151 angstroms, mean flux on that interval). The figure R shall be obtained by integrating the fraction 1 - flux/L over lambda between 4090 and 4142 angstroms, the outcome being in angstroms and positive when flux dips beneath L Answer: 3.0 angstroms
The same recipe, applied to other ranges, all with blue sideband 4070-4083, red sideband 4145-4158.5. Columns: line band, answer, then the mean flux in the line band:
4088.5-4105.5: 1.43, 11.9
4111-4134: 1.92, 10.8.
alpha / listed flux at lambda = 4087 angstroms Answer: 12.65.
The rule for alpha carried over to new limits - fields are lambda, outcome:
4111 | 11.02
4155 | 10.15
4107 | 11.2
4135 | 11.38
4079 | 14.03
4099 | 11.57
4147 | 10.81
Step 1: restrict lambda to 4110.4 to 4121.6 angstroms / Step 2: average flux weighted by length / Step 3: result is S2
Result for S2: 10.8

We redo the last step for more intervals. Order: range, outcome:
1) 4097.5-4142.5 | 11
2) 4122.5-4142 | 10.8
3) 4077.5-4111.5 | 12.2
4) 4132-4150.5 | 10.8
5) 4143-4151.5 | 10.7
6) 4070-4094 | 13.4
